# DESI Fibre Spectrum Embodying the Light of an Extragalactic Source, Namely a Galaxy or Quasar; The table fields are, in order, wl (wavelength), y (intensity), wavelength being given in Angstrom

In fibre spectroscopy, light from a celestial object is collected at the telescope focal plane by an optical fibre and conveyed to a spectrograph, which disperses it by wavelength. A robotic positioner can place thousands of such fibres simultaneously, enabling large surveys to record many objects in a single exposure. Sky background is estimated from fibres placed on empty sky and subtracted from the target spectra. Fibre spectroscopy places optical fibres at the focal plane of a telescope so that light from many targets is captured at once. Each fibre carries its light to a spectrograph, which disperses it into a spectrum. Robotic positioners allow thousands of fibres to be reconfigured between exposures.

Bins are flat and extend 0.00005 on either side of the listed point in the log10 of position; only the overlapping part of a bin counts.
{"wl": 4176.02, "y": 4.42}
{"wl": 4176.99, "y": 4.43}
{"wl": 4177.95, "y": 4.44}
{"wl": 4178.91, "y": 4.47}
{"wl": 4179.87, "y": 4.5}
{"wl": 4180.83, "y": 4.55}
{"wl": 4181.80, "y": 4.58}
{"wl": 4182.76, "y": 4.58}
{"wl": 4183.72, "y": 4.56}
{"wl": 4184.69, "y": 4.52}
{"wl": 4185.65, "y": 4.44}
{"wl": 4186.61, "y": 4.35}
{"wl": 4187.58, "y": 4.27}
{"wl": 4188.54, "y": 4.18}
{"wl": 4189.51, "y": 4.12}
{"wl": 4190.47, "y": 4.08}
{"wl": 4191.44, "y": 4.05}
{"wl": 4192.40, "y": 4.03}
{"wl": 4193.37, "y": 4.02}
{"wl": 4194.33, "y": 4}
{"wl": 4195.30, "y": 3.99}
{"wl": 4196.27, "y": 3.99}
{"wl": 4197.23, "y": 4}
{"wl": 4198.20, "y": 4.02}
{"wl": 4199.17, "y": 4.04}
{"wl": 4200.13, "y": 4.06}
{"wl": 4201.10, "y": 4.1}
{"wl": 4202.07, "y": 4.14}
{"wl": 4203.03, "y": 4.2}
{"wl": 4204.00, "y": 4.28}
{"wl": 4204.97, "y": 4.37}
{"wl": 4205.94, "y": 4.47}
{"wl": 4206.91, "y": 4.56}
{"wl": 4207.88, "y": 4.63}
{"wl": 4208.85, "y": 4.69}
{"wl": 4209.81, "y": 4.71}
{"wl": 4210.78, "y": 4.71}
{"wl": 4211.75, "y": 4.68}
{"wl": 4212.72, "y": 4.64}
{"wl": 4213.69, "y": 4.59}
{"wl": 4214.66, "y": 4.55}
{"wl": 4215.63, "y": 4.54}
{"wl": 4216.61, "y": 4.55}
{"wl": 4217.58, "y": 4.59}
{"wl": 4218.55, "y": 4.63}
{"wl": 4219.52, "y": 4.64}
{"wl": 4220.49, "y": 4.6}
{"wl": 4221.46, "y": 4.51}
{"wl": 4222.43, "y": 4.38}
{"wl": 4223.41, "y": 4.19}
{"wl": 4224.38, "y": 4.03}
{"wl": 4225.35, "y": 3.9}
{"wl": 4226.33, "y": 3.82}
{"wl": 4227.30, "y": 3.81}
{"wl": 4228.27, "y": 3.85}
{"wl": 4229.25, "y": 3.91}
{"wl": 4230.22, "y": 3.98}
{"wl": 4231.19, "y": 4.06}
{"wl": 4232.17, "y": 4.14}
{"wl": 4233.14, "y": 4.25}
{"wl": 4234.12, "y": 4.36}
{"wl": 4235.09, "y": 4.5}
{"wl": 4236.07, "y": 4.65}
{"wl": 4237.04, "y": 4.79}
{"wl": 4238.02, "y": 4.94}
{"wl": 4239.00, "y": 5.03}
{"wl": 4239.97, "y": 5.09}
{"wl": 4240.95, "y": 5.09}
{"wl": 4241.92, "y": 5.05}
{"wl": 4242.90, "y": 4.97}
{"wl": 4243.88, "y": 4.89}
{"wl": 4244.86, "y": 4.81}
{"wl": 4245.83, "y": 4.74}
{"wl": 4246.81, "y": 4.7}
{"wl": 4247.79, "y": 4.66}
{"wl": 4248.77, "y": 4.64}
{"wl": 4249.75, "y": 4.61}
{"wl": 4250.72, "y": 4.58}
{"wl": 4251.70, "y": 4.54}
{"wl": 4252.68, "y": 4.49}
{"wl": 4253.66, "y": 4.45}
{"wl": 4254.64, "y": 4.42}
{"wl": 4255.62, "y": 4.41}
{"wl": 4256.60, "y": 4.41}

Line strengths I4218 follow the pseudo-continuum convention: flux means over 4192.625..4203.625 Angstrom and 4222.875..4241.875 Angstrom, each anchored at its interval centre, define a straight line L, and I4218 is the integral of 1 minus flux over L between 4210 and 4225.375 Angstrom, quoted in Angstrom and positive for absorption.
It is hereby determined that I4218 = -1.0 Angstrom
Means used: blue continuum 4.05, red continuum 4.35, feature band 4.5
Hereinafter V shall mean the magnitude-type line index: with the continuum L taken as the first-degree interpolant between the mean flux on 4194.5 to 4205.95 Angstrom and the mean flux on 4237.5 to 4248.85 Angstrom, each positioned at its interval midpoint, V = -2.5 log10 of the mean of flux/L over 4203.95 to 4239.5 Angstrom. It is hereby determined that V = 0.02 mag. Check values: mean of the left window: 4.12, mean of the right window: 4.89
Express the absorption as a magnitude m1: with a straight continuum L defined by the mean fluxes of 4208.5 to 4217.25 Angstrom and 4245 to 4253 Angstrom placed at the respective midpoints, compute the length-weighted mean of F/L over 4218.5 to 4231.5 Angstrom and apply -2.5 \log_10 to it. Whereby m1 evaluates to 0.12 mag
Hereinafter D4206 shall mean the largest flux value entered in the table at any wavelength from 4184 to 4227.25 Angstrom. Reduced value 4.71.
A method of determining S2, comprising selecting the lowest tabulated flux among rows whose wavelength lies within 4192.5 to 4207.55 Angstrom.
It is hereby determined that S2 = 3.99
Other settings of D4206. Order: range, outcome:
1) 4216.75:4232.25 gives 4.64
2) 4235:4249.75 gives 5.09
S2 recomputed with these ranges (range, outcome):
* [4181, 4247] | 3.81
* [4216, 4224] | 4.19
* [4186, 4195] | 4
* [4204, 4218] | 4.28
